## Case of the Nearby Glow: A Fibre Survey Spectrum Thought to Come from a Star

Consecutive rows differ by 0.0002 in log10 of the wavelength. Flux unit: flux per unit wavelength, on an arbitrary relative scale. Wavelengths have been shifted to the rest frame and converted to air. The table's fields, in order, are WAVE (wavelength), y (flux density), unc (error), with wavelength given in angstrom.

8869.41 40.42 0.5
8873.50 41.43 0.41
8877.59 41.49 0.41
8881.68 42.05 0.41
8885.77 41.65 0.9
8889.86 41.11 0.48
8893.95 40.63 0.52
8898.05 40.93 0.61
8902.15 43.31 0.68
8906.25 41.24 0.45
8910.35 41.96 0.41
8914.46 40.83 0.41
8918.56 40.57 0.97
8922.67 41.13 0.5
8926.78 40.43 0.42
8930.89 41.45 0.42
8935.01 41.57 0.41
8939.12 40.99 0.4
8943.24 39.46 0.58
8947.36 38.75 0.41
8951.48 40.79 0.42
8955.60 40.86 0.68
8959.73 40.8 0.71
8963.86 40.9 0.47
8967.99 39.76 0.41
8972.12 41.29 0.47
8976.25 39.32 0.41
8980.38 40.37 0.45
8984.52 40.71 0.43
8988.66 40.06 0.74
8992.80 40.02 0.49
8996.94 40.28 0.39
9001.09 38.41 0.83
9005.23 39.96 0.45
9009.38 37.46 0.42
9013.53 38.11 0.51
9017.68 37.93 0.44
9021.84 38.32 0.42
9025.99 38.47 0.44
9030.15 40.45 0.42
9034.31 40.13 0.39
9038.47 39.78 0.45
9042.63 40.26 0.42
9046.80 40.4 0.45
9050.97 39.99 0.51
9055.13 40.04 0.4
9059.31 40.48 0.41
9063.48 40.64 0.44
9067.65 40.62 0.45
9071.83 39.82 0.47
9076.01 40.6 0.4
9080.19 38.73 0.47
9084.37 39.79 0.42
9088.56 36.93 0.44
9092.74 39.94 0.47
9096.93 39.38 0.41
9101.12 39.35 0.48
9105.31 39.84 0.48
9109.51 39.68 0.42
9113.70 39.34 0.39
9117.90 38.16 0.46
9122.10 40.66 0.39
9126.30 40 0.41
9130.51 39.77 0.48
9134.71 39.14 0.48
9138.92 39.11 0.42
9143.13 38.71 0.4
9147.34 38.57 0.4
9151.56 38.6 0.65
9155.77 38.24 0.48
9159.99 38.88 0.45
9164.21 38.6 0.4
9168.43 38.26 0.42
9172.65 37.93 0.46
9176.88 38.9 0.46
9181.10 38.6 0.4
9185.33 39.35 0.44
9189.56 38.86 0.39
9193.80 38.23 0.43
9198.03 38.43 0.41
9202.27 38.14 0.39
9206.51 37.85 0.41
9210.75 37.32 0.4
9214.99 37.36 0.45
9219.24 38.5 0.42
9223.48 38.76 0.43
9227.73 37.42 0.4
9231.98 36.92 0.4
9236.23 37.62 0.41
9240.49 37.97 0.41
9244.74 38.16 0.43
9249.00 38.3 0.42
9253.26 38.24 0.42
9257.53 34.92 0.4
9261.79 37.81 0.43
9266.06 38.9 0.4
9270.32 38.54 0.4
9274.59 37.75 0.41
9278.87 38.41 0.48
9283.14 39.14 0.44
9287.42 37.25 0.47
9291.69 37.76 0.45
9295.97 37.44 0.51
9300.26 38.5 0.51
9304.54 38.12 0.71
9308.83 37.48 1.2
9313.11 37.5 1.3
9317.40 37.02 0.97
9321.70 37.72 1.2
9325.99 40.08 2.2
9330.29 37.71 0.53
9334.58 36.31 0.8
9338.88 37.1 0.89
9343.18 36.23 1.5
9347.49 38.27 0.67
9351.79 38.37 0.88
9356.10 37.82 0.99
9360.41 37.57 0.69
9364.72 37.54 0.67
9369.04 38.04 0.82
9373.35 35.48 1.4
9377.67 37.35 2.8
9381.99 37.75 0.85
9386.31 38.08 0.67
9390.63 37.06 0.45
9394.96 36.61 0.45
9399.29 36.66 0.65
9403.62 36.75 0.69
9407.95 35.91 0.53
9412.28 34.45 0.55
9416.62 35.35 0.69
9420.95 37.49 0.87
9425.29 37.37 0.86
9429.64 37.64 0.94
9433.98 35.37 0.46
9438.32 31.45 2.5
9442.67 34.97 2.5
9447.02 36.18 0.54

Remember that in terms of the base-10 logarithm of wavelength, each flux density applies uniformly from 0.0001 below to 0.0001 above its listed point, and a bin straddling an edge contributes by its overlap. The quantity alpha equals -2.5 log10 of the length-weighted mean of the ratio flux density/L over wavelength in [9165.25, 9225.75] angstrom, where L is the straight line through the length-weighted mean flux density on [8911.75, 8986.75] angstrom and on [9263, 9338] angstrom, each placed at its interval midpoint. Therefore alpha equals 0.01 mag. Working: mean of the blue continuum 40.6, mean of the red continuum 38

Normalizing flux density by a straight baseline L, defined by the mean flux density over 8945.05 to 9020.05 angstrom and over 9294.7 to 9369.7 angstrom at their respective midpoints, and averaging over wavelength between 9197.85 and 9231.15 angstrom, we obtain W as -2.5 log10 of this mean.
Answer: 0.01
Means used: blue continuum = 39.8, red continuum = 37.7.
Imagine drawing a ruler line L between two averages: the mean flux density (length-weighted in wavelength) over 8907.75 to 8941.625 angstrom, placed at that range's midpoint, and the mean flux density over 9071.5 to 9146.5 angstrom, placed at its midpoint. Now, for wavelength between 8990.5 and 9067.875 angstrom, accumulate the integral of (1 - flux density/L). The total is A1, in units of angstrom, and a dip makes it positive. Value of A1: 1.1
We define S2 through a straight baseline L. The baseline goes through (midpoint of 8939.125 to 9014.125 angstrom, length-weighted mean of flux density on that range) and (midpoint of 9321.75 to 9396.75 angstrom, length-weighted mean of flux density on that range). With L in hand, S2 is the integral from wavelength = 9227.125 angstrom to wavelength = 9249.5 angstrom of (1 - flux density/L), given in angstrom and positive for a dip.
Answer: 0.3 angstrom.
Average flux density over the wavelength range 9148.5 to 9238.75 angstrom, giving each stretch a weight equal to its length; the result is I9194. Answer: 38.2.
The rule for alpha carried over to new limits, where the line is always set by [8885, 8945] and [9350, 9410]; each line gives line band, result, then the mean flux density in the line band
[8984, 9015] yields 0.03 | 39.3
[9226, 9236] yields 0.03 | 37.3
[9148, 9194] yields 0.01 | 38.6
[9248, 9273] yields 0.01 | 37.8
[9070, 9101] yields 0.01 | 39.3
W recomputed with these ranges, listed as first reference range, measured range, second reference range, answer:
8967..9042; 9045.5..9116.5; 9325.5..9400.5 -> -0.018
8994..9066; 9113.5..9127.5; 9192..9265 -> -0.023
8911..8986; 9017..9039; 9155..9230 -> 0.017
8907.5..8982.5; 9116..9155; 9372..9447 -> -0.009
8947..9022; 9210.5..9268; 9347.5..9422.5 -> 0.007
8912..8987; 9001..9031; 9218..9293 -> 0.039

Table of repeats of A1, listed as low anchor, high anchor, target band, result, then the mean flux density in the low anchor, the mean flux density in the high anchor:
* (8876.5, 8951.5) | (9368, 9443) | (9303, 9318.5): -0.1 angstrom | 41.1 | 36.3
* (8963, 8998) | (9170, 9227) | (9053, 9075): -0.4 angstrom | 40.3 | 38.3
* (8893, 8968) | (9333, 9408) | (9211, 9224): 0.2 angstrom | 40.9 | 37.2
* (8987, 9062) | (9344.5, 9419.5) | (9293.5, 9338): -0.4 angstrom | 39.5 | 37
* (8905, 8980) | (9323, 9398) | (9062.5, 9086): -0.2 angstrom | 40.7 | 37.5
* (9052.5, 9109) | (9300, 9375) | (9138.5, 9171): 0.4 angstrom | 39.7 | 37.6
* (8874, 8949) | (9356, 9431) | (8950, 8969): 0.0 angstrom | 41.1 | 36.9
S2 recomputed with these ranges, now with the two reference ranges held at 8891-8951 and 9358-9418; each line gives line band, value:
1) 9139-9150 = 0.1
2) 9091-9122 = -0.1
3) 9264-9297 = -0.4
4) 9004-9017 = 0.6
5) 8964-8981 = 0.1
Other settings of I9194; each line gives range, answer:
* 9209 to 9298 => 37.8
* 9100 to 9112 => 39.6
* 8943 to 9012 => 40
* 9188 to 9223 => 38.1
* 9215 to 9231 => 38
